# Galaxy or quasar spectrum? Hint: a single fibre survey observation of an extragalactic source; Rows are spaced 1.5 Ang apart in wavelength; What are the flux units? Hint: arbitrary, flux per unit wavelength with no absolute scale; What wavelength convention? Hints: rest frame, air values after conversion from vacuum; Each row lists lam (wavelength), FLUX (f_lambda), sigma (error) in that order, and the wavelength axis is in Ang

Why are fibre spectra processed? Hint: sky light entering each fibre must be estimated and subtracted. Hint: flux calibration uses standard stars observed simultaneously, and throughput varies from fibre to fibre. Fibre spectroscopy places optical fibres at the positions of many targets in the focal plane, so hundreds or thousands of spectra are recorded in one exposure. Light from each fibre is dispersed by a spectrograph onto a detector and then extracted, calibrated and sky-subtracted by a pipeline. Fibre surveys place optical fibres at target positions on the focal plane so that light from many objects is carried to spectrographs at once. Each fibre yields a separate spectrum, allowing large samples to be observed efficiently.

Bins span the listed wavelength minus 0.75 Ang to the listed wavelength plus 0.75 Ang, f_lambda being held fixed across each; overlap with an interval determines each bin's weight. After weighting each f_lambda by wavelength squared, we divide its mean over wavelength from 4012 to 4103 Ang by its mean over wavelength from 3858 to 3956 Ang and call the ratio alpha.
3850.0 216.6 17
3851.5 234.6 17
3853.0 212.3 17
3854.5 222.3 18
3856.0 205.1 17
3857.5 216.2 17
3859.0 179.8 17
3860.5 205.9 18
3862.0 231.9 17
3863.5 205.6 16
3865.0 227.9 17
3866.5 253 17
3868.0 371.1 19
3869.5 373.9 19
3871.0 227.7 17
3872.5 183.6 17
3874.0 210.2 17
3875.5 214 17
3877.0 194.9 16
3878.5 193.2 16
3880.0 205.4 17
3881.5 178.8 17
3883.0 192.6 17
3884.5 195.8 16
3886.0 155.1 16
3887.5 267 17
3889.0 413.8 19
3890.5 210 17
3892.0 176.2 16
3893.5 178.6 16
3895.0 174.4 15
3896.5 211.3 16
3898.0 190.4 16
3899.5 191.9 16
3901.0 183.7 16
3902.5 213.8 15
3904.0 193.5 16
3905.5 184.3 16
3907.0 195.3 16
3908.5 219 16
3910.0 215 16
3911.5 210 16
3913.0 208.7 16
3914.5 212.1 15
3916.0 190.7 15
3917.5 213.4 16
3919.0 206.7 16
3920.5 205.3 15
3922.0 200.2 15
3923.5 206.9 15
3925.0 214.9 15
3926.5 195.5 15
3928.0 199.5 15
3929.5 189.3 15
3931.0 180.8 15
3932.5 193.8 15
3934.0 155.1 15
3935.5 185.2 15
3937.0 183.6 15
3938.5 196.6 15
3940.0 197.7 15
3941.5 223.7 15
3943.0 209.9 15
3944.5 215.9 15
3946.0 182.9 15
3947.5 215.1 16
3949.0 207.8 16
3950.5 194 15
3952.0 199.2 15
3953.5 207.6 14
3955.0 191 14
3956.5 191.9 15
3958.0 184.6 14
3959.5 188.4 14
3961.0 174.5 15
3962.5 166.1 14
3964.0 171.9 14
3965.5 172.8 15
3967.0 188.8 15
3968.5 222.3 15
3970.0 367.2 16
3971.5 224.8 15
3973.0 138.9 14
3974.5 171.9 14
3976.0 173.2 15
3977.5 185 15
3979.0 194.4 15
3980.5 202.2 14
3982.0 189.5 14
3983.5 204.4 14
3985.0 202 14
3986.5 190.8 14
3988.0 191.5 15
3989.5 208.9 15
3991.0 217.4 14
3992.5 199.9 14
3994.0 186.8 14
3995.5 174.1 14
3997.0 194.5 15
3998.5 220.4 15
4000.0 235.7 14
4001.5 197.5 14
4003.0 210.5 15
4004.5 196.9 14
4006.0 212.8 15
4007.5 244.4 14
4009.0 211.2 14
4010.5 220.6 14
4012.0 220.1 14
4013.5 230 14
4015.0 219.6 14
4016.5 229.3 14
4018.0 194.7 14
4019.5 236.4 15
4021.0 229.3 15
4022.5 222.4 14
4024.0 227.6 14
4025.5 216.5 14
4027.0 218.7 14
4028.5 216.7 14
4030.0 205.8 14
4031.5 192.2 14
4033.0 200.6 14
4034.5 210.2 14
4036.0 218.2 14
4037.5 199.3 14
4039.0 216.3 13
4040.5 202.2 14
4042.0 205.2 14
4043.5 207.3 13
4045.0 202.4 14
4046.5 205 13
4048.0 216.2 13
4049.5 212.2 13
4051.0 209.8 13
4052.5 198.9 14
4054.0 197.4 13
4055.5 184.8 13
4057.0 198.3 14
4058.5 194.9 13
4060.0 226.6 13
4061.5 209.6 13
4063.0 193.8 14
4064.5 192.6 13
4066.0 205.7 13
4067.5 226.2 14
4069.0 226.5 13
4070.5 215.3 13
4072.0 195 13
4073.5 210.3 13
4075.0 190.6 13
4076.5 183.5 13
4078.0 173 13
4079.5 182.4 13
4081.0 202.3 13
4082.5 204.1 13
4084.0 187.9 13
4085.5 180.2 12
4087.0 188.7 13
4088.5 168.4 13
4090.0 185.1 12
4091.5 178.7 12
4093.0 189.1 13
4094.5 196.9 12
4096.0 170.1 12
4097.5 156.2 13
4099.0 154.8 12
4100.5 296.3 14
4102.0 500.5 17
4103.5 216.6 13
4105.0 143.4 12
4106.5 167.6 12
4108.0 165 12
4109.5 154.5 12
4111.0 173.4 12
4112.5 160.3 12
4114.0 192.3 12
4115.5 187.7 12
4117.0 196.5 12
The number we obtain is 1.08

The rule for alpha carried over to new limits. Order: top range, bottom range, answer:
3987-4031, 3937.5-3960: 1.10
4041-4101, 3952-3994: 1.05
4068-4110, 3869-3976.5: 1.07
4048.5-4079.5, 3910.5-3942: 1.09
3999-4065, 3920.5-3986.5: 1.12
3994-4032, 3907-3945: 1.12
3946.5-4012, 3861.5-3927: 0.97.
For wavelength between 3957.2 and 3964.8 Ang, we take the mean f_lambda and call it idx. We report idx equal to 177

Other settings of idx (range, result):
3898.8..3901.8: 188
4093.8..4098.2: 174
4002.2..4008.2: 216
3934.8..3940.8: 191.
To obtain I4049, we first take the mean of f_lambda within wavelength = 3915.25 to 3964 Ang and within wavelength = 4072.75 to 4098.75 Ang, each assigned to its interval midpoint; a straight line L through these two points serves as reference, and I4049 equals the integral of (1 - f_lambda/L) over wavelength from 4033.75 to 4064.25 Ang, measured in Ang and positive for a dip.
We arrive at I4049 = -2.9 Ang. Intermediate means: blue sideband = 196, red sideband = 185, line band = 205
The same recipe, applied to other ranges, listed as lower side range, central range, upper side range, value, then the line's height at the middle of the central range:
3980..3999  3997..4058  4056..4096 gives -4.6 Ang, 197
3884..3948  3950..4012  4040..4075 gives 1.2 Ang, 205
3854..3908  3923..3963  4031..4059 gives 3.3 Ang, 212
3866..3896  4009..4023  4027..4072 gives -0.7 Ang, 211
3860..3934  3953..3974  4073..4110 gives 0.9 Ang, 208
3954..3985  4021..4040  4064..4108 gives -1.3 Ang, 199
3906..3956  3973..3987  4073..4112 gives 0.8 Ang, 199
